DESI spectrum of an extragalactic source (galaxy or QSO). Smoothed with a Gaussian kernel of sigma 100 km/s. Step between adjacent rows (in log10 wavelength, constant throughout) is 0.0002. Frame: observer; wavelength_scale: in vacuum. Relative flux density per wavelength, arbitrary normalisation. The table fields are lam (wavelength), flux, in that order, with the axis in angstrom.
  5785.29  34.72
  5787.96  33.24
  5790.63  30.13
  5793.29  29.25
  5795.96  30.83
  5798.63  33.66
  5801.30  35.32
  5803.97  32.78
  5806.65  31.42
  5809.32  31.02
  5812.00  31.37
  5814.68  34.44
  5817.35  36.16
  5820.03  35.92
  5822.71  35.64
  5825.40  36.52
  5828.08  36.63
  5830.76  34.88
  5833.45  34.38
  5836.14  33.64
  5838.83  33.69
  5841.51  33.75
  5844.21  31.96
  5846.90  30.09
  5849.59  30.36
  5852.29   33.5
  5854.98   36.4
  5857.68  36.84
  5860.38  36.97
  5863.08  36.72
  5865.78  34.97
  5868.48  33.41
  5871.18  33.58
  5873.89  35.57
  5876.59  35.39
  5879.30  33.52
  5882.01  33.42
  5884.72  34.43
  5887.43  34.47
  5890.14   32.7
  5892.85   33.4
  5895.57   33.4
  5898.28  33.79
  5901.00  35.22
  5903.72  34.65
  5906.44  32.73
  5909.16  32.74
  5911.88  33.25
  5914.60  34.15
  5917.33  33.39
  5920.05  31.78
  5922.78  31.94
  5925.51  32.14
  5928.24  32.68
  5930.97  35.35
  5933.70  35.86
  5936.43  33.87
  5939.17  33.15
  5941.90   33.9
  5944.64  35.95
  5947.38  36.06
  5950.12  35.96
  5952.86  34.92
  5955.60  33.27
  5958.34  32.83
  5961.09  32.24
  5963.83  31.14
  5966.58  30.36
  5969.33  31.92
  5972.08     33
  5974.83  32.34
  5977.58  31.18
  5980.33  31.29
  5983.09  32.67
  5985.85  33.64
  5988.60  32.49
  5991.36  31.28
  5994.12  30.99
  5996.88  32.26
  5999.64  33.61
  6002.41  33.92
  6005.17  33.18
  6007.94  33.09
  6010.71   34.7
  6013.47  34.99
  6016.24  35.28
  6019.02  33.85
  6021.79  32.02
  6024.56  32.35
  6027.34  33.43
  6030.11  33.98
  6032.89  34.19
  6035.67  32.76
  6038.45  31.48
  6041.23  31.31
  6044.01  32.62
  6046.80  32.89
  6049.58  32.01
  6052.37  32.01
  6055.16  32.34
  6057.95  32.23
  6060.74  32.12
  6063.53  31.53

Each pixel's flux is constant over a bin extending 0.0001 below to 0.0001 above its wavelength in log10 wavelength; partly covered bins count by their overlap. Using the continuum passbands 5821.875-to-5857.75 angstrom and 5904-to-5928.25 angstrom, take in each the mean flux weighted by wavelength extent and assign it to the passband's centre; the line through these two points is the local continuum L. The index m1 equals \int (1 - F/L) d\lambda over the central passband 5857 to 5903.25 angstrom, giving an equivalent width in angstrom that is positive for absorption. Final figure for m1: -1.6 angstrom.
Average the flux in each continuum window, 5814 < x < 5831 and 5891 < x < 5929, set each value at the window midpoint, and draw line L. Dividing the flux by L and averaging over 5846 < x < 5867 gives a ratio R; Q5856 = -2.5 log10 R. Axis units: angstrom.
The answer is 0.01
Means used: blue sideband 35.9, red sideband 33.2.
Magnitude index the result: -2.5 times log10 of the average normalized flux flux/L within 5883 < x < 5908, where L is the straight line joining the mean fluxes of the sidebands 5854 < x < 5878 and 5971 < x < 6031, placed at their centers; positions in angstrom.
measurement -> 0.04 mag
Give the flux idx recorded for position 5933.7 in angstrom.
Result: 35.86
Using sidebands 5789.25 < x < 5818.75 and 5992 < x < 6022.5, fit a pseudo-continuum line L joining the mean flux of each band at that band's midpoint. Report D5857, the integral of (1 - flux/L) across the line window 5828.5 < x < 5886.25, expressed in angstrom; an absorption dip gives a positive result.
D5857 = -2.7 angstrom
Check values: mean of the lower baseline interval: 32.4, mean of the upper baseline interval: 33.4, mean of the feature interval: 34.2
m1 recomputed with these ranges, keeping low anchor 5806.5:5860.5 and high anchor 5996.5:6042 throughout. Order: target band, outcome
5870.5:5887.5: -0.2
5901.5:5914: 0.1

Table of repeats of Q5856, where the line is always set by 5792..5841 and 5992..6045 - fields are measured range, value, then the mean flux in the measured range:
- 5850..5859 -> -0.04 mag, 35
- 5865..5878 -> -0.03 mag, 34.6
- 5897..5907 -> -0.02 mag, 34.2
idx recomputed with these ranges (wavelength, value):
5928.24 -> 32.68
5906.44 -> 32.73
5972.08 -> 33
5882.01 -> 33.42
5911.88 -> 33.25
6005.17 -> 33.18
